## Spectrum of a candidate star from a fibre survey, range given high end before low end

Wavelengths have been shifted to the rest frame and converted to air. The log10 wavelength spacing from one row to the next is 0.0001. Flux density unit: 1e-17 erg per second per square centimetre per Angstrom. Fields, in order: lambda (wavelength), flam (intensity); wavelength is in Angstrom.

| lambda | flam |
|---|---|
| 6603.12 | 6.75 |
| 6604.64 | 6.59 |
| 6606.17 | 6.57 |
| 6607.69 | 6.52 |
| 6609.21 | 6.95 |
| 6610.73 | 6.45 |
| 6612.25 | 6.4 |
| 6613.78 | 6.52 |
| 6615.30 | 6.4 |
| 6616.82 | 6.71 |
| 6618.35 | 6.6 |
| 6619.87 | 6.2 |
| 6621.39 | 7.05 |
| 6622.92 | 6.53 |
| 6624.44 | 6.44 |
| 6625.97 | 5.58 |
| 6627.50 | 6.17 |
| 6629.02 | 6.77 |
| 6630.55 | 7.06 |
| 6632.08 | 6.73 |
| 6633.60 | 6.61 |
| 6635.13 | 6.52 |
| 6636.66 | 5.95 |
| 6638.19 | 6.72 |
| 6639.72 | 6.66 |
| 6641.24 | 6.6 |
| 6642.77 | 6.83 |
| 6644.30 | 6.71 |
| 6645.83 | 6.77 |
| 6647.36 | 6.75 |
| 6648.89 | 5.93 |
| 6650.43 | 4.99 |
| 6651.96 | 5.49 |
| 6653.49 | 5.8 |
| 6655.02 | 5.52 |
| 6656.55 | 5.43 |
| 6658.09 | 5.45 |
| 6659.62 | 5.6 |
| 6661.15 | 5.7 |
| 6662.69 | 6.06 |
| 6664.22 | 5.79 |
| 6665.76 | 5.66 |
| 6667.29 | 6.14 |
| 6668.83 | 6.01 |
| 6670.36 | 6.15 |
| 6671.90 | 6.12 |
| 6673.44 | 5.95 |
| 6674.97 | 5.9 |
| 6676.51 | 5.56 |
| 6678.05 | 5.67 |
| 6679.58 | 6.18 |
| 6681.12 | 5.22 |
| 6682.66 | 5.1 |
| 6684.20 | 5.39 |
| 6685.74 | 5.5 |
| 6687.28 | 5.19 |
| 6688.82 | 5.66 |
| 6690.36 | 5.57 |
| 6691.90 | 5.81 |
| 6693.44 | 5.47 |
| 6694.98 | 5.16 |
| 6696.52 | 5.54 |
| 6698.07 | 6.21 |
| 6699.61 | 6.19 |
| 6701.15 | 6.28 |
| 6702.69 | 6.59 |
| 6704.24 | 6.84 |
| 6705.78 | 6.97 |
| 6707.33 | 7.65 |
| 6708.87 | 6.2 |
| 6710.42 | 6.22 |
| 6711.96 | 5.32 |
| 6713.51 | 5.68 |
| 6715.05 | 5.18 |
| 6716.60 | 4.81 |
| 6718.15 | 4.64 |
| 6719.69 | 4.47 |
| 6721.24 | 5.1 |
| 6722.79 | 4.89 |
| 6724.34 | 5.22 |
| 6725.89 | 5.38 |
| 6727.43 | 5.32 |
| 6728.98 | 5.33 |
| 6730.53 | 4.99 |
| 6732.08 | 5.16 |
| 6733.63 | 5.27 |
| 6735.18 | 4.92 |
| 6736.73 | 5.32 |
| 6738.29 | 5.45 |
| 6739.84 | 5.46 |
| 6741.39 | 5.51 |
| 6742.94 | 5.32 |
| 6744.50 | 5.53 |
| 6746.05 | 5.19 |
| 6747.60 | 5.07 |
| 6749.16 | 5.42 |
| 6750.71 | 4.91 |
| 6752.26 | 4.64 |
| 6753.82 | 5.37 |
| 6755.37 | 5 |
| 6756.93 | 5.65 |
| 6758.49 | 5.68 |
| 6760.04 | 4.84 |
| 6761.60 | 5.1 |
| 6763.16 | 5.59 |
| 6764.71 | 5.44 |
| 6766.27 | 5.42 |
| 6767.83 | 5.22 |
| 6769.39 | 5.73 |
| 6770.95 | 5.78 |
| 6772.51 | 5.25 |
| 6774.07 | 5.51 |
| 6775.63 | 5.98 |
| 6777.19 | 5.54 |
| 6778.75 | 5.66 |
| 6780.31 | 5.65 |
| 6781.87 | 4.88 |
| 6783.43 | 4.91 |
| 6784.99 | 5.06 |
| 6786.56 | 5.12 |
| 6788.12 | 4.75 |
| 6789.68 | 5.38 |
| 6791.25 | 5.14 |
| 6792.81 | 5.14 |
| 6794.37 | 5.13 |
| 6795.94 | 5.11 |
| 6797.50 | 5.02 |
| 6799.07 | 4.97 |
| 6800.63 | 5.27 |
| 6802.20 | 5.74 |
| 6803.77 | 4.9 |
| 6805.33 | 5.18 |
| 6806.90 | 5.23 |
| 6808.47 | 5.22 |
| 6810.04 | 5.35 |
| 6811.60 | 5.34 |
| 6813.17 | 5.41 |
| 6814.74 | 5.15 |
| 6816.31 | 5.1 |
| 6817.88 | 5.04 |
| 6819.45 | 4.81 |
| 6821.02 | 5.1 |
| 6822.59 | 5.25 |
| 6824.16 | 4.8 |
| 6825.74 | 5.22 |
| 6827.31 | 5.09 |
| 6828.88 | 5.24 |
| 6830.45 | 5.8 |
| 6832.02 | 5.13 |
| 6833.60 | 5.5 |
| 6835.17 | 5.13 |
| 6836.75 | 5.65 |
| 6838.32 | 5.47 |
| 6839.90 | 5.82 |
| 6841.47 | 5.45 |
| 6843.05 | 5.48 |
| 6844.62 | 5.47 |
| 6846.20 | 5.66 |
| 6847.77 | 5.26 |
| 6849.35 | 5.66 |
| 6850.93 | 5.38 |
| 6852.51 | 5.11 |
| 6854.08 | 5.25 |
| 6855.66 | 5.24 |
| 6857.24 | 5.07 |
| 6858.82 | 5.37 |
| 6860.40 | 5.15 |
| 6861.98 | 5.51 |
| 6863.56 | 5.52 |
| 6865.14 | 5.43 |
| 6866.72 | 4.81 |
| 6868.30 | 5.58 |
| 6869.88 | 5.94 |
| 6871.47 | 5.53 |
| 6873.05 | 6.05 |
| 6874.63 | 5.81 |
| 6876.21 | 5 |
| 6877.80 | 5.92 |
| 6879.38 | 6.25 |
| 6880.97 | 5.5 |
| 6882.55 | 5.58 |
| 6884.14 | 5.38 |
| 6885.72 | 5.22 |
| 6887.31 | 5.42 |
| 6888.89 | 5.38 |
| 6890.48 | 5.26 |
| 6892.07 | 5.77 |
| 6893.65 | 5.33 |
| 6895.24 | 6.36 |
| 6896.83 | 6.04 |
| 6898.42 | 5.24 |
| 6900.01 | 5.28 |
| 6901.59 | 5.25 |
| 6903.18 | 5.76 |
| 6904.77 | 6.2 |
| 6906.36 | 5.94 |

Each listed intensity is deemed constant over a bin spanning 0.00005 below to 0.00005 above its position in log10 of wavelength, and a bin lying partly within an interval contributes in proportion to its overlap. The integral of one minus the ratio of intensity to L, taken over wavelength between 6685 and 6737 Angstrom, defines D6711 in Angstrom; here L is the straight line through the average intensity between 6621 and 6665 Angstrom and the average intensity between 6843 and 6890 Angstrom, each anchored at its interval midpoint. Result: 3.4 Angstrom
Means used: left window 6.21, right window 5.46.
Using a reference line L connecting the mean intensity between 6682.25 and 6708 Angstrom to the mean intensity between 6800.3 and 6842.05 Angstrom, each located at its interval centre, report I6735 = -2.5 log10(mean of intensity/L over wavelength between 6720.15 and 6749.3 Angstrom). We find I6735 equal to 0.10 mag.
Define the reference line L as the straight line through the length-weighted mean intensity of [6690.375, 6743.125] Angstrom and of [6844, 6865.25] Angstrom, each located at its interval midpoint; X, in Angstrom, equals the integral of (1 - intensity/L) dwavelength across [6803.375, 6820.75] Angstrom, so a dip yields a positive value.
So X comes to 0.9 Angstrom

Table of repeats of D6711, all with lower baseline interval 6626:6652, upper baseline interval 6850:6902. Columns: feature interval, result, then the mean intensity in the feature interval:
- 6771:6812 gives 3.99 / 5.26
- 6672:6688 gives 1.73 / 5.59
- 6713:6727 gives 2.45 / 5.04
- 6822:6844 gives 1.15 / 5.36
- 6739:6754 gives 1.91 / 5.24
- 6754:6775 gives 1.86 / 5.4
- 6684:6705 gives 1.29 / 5.83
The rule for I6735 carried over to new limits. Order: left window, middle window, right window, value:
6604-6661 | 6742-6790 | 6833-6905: 0.108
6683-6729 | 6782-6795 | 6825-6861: 0.086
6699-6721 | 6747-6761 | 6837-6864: 0.115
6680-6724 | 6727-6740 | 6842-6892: 0.080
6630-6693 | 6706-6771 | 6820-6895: 0.078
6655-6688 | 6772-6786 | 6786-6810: -0.028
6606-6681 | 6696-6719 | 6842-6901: -0.002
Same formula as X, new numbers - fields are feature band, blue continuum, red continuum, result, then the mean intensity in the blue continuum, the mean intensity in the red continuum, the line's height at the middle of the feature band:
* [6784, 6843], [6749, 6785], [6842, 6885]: 2.04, 5.35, 5.48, 5.41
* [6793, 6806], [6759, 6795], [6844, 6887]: 0.47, 5.32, 5.47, 5.36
